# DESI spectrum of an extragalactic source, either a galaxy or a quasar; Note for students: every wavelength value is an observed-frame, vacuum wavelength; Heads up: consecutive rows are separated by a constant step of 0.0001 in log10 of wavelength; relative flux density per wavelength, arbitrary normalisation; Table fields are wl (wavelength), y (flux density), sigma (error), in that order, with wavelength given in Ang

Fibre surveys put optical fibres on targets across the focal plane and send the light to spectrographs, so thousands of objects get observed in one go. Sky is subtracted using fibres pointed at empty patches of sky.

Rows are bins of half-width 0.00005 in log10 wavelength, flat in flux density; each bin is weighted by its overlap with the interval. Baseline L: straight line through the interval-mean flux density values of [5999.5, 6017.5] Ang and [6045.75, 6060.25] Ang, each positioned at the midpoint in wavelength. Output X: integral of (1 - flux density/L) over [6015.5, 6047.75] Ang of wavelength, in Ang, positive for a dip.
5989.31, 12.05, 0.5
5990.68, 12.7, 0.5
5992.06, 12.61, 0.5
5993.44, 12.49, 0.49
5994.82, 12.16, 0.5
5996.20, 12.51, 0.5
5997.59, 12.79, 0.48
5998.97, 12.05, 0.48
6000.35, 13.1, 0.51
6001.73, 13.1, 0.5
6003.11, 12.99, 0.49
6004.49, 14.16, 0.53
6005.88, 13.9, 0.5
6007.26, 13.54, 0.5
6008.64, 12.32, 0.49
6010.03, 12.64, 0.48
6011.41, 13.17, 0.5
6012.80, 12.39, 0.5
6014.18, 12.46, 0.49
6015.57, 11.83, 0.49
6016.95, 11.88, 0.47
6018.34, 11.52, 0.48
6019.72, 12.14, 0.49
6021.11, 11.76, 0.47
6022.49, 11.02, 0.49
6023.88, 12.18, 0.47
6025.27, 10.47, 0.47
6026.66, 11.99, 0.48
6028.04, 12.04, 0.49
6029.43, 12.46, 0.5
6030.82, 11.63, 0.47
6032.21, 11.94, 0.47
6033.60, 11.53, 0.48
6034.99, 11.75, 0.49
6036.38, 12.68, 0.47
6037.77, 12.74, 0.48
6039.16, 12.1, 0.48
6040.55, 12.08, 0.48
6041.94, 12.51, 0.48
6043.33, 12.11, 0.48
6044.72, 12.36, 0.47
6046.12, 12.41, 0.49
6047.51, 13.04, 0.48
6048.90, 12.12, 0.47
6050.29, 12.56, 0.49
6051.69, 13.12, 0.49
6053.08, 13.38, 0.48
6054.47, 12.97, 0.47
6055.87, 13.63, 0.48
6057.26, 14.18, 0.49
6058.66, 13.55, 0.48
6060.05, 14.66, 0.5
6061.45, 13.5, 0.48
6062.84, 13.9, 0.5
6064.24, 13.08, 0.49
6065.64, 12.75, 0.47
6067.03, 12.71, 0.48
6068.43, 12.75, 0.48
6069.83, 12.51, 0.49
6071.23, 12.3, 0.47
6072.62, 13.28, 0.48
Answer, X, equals 2.6 Ang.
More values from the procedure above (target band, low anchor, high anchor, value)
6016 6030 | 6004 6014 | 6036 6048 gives 1.17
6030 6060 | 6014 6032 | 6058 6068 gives 0.15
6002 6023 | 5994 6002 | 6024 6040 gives -0.38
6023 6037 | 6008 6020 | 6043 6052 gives 0.60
